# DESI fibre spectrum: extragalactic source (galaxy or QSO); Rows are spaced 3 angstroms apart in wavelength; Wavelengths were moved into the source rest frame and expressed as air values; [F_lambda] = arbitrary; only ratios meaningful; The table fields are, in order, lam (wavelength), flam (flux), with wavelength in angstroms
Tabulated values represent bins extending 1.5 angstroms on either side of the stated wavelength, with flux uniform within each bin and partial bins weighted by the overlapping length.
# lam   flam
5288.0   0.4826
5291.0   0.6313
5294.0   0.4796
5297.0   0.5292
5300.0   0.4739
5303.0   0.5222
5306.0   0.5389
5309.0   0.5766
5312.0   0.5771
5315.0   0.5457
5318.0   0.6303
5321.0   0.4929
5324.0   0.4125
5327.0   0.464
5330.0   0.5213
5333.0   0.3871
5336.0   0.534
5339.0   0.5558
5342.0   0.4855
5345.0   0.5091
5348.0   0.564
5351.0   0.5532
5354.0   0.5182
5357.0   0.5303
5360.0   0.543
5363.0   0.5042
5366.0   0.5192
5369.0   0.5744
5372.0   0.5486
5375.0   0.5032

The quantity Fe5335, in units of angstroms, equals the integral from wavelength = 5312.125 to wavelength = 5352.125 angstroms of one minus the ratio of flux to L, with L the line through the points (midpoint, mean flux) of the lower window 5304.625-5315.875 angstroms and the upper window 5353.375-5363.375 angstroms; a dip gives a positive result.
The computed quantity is 2.3 angstroms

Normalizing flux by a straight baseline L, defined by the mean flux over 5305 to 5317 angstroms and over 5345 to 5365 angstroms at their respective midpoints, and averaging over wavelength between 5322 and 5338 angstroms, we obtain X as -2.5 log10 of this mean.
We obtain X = 0.18 mag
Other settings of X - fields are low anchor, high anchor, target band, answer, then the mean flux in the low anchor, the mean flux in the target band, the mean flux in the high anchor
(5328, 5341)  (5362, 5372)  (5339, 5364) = -0.02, 0.498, 0.528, 0.536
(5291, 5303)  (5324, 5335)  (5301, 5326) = -0.11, 0.515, 0.534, 0.455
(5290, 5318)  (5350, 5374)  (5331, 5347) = 0.09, 0.545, 0.497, 0.535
